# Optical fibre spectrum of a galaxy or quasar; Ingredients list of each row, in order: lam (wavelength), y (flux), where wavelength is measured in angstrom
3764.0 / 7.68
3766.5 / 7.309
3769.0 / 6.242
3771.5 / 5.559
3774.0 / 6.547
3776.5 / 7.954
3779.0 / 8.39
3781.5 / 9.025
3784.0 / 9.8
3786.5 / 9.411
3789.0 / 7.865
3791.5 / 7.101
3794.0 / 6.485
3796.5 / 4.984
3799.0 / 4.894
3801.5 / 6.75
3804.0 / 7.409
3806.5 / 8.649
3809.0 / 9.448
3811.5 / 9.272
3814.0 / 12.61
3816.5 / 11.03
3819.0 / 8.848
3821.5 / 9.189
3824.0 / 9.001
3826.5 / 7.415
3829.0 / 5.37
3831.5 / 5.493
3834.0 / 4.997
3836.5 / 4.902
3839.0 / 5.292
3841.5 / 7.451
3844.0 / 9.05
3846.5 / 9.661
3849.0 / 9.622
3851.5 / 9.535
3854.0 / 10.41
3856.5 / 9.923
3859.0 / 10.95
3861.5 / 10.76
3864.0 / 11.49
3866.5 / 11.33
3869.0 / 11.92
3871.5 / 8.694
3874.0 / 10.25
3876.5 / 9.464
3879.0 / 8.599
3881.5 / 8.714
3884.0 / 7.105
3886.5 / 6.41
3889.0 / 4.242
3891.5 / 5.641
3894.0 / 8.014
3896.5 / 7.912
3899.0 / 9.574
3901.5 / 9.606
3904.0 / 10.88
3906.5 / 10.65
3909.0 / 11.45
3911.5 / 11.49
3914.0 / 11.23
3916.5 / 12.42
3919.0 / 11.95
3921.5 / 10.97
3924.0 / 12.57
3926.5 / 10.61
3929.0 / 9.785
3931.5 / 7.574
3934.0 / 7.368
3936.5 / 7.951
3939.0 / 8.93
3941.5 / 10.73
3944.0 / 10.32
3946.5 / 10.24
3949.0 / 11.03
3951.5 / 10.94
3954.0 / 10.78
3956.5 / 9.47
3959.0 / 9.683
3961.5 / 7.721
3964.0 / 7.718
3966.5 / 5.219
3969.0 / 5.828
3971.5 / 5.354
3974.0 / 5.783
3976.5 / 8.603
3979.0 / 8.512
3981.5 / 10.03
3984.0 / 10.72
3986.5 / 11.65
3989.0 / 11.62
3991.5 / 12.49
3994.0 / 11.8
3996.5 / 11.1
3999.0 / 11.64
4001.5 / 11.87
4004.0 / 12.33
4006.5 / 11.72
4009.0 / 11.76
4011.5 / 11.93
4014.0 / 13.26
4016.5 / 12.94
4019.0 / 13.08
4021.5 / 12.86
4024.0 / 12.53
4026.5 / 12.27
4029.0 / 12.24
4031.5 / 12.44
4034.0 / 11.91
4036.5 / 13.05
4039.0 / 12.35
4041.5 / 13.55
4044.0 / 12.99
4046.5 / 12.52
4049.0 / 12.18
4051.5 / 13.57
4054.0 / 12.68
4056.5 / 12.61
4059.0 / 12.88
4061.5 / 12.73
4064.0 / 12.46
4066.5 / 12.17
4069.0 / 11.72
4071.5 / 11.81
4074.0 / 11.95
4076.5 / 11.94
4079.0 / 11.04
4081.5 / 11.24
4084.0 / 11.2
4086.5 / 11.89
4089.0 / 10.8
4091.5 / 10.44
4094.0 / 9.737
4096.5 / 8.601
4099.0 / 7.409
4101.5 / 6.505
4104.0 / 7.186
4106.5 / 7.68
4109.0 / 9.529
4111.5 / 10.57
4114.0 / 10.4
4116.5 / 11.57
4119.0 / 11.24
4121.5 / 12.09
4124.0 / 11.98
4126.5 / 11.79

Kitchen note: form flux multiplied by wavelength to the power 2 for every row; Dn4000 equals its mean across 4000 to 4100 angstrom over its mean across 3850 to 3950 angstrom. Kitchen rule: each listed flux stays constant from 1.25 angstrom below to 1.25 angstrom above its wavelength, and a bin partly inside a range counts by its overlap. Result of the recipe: 1.3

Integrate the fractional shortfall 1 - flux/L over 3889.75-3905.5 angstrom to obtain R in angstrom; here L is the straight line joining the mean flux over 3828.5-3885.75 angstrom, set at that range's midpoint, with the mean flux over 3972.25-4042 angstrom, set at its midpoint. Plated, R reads 1.7 angstrom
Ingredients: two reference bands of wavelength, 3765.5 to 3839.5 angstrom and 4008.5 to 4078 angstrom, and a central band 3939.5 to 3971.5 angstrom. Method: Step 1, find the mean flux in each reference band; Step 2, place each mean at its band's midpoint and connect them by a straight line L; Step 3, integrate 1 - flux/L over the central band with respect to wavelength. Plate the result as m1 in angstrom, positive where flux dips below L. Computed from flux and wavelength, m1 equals 5.1 angstrom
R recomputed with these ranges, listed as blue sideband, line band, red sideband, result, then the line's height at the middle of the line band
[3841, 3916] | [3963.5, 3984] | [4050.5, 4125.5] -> 5.7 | 10.1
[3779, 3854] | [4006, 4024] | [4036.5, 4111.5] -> -3.6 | 10.4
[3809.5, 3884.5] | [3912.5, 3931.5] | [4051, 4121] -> -3.1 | 9.55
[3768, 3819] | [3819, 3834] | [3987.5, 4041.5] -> 2.4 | 8.64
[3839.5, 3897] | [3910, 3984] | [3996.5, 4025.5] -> 9.3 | 10.8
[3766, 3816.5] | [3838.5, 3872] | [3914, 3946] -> -3.4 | 8.92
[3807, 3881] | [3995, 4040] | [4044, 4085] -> -3.0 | 11.5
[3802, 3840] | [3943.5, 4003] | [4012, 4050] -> 9.3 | 11.4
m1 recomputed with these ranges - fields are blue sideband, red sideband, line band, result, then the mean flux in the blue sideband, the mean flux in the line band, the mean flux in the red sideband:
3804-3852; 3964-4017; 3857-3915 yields -3.2 angstrom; 8.21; 9.41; 10.2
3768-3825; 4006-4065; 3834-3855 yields 2.4 angstrom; 8.11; 8.02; 12.6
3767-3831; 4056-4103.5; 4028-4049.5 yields -4.3 angstrom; 7.93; 12.6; 10.9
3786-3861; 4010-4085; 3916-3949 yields 0.3 angstrom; 8.11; 10.1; 12.4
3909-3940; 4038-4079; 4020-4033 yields -0.6 angstrom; 10.3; 12.5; 12.5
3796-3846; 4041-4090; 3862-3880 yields -3.6 angstrom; 7.67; 10.3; 12.2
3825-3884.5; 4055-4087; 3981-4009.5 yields -2.0 angstrom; 8.7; 11.6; 12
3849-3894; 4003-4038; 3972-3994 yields 3.3 angstrom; 9.13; 9.88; 12.5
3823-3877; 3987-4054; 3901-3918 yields -2.0 angstrom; 8.76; 11.2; 12.4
